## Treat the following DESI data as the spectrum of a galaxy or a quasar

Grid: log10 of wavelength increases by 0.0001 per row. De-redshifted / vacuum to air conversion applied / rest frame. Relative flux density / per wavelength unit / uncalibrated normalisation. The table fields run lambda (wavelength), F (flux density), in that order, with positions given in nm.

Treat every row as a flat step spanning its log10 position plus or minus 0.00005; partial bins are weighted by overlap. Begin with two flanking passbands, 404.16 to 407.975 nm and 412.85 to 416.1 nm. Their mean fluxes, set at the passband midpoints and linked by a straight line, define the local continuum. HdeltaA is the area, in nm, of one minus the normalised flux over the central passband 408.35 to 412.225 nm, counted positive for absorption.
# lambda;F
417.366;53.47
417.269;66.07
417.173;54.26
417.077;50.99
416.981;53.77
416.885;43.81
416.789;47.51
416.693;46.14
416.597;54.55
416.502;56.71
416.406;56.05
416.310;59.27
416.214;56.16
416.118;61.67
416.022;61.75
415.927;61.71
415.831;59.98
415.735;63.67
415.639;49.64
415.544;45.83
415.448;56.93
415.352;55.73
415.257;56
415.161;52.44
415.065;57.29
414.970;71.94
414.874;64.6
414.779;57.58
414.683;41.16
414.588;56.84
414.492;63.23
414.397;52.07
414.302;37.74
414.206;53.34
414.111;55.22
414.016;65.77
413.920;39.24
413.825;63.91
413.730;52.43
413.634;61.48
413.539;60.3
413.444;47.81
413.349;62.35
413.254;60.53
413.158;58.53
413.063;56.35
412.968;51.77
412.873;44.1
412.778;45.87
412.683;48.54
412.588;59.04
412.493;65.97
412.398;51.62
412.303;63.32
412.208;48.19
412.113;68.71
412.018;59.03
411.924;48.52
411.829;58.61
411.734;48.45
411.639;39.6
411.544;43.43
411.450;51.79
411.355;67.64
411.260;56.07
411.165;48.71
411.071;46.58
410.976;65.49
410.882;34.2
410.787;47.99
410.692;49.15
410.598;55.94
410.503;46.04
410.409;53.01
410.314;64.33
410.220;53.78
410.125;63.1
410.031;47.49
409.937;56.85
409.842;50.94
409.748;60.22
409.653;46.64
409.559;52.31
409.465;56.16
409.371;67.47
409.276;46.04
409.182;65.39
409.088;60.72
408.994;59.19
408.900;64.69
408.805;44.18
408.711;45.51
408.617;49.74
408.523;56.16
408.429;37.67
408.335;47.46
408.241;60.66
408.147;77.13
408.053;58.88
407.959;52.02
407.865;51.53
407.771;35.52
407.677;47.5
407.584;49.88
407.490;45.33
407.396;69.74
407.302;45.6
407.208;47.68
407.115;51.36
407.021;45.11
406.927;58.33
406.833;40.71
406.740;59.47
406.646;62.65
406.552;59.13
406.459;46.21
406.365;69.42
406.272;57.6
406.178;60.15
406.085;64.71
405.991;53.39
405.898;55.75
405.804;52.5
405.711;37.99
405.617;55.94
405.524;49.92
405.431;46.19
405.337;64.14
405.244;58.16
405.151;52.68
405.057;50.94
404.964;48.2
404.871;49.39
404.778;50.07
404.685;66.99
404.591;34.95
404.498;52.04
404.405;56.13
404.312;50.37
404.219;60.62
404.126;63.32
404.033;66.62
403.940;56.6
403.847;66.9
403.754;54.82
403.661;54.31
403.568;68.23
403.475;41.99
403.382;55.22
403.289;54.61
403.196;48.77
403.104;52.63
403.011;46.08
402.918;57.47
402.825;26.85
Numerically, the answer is 0.08 nm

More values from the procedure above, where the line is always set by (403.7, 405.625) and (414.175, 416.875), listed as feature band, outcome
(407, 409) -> 0.12 nm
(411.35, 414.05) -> 0.03 nm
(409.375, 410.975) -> 0.06 nm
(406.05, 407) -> -0.04 nm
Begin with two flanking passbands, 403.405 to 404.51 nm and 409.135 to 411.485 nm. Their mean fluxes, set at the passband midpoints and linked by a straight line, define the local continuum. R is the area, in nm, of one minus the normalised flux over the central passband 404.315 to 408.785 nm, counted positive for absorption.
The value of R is 0.27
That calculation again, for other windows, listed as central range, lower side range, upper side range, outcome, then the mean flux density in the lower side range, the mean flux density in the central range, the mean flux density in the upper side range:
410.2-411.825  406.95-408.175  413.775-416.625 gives 0.07 nm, 51.8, 51.5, 56.3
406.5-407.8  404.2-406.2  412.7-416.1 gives 0.05 nm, 53.1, 51.5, 55.6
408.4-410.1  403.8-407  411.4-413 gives -0.01 nm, 55.2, 54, 52.8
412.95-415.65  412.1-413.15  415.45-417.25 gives -0.04 nm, 54.6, 55.6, 54.9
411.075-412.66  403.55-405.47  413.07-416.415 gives 0.05 nm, 55.6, 54.6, 56.6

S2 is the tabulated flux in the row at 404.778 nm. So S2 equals 50.07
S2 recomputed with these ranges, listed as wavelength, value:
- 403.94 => 56.6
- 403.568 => 68.23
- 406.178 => 60.15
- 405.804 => 52.5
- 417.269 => 66.07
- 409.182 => 65.39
